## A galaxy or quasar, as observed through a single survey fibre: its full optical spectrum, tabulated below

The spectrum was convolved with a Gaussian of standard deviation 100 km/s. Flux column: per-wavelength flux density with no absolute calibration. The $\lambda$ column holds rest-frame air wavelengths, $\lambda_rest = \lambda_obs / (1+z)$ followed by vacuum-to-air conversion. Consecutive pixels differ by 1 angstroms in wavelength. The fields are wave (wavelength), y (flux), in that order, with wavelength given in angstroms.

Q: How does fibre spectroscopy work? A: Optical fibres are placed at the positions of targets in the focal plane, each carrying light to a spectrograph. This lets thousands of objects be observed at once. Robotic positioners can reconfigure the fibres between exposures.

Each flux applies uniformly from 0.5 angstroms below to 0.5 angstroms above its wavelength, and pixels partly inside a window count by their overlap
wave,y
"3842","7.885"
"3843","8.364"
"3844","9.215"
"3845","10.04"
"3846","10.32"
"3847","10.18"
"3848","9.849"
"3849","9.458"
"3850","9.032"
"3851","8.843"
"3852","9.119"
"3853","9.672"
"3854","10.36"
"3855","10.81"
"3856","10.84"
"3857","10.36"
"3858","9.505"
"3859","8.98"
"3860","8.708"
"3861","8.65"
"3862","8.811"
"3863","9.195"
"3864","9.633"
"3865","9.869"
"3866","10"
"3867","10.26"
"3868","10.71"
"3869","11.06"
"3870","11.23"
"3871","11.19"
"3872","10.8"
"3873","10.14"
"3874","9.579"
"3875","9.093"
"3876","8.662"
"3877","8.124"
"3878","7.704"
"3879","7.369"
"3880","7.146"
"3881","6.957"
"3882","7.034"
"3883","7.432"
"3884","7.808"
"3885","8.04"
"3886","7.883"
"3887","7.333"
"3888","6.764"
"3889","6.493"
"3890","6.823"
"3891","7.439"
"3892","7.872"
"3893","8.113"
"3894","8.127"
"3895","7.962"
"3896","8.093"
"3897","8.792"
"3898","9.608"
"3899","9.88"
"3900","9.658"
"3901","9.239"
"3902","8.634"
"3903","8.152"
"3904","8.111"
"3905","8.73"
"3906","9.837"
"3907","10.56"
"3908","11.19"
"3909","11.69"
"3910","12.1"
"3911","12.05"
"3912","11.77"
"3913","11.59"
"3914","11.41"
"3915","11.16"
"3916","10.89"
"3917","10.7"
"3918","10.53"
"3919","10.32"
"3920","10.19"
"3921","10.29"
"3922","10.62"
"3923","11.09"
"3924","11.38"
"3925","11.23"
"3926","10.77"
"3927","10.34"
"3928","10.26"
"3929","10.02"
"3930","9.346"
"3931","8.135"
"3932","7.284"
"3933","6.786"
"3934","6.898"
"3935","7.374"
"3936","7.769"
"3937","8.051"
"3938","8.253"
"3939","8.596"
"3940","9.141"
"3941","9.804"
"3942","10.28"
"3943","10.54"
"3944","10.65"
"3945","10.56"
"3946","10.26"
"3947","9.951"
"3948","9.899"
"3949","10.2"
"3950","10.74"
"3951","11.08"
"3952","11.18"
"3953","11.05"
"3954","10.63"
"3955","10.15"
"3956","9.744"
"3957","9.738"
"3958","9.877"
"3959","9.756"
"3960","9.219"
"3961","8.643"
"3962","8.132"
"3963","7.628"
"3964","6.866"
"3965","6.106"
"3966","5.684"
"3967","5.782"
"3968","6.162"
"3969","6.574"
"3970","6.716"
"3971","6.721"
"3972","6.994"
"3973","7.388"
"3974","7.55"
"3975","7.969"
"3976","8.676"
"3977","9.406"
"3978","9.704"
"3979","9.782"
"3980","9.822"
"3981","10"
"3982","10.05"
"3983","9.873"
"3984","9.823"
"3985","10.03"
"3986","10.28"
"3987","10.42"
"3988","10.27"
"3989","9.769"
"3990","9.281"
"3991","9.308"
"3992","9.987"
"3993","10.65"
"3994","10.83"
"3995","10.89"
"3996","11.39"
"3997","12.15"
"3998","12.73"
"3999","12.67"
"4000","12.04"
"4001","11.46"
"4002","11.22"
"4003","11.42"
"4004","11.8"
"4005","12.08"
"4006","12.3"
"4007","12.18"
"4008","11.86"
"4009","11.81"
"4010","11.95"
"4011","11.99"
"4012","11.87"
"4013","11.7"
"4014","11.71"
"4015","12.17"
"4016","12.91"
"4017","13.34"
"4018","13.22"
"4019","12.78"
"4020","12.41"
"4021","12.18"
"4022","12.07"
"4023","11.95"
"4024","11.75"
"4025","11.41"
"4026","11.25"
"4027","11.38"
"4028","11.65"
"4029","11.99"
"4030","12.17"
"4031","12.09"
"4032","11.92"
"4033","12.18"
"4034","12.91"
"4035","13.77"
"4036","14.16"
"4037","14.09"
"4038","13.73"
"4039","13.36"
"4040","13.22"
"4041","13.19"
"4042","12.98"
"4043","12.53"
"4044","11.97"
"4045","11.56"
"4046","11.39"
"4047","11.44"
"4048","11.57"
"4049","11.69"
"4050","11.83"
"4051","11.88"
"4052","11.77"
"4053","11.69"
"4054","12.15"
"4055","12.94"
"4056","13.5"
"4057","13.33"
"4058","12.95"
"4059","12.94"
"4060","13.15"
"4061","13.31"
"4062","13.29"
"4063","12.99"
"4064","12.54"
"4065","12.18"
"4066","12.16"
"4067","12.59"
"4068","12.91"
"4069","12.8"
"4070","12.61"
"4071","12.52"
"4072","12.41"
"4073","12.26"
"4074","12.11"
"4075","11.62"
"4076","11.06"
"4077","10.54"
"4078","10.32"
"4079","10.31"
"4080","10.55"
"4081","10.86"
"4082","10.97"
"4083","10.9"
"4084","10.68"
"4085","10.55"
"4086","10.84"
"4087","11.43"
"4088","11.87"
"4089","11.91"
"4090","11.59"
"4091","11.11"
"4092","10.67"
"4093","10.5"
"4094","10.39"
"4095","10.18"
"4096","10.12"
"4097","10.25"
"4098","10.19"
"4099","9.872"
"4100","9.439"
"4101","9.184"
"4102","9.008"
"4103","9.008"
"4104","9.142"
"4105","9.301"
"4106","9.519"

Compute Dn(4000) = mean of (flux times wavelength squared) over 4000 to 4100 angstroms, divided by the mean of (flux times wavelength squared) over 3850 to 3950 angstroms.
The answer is 1.37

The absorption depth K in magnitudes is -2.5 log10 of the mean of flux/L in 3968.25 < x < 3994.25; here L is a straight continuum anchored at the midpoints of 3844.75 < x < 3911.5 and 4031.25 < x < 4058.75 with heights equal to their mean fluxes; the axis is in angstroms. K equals 0.23 mag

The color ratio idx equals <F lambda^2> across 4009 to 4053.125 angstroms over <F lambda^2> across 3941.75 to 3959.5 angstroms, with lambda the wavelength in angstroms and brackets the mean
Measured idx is 1.24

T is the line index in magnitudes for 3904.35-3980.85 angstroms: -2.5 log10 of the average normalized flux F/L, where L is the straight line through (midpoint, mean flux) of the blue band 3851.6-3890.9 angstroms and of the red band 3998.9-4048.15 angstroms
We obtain 0.11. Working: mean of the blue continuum 8.96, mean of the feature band 9.42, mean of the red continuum 12.3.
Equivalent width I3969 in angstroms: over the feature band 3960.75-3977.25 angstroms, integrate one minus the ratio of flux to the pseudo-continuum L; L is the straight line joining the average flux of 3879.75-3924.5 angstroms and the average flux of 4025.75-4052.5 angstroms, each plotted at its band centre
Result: 5.53 angstroms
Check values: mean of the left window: 9.29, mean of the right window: 12.4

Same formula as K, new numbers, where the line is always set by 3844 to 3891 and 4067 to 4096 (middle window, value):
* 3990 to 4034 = -0.12 mag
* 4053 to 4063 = -0.17 mag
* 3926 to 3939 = 0.15 mag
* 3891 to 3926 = -0.06 mag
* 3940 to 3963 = -0.01 mag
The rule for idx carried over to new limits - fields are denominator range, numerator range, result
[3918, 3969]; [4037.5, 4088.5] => 1.38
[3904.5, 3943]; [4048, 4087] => 1.29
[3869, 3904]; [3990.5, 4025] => 1.50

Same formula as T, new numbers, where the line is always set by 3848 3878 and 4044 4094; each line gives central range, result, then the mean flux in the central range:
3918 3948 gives 0.10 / 9.55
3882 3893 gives 0.32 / 7.41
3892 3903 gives 0.15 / 8.74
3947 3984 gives 0.22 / 8.79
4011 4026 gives -0.08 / 12.2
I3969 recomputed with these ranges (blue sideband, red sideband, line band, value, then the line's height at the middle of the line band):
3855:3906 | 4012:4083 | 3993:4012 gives -0.78 angstroms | 11.3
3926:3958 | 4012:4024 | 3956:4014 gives 7.29 angstroms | 11.1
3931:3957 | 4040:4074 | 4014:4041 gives -1.99 angstroms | 11.7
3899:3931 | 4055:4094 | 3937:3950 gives 1.04 angstroms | 10.7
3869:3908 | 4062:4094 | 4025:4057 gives -4.10 angstroms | 11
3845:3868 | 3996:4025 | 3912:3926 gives -0.31 angstroms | 10.7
